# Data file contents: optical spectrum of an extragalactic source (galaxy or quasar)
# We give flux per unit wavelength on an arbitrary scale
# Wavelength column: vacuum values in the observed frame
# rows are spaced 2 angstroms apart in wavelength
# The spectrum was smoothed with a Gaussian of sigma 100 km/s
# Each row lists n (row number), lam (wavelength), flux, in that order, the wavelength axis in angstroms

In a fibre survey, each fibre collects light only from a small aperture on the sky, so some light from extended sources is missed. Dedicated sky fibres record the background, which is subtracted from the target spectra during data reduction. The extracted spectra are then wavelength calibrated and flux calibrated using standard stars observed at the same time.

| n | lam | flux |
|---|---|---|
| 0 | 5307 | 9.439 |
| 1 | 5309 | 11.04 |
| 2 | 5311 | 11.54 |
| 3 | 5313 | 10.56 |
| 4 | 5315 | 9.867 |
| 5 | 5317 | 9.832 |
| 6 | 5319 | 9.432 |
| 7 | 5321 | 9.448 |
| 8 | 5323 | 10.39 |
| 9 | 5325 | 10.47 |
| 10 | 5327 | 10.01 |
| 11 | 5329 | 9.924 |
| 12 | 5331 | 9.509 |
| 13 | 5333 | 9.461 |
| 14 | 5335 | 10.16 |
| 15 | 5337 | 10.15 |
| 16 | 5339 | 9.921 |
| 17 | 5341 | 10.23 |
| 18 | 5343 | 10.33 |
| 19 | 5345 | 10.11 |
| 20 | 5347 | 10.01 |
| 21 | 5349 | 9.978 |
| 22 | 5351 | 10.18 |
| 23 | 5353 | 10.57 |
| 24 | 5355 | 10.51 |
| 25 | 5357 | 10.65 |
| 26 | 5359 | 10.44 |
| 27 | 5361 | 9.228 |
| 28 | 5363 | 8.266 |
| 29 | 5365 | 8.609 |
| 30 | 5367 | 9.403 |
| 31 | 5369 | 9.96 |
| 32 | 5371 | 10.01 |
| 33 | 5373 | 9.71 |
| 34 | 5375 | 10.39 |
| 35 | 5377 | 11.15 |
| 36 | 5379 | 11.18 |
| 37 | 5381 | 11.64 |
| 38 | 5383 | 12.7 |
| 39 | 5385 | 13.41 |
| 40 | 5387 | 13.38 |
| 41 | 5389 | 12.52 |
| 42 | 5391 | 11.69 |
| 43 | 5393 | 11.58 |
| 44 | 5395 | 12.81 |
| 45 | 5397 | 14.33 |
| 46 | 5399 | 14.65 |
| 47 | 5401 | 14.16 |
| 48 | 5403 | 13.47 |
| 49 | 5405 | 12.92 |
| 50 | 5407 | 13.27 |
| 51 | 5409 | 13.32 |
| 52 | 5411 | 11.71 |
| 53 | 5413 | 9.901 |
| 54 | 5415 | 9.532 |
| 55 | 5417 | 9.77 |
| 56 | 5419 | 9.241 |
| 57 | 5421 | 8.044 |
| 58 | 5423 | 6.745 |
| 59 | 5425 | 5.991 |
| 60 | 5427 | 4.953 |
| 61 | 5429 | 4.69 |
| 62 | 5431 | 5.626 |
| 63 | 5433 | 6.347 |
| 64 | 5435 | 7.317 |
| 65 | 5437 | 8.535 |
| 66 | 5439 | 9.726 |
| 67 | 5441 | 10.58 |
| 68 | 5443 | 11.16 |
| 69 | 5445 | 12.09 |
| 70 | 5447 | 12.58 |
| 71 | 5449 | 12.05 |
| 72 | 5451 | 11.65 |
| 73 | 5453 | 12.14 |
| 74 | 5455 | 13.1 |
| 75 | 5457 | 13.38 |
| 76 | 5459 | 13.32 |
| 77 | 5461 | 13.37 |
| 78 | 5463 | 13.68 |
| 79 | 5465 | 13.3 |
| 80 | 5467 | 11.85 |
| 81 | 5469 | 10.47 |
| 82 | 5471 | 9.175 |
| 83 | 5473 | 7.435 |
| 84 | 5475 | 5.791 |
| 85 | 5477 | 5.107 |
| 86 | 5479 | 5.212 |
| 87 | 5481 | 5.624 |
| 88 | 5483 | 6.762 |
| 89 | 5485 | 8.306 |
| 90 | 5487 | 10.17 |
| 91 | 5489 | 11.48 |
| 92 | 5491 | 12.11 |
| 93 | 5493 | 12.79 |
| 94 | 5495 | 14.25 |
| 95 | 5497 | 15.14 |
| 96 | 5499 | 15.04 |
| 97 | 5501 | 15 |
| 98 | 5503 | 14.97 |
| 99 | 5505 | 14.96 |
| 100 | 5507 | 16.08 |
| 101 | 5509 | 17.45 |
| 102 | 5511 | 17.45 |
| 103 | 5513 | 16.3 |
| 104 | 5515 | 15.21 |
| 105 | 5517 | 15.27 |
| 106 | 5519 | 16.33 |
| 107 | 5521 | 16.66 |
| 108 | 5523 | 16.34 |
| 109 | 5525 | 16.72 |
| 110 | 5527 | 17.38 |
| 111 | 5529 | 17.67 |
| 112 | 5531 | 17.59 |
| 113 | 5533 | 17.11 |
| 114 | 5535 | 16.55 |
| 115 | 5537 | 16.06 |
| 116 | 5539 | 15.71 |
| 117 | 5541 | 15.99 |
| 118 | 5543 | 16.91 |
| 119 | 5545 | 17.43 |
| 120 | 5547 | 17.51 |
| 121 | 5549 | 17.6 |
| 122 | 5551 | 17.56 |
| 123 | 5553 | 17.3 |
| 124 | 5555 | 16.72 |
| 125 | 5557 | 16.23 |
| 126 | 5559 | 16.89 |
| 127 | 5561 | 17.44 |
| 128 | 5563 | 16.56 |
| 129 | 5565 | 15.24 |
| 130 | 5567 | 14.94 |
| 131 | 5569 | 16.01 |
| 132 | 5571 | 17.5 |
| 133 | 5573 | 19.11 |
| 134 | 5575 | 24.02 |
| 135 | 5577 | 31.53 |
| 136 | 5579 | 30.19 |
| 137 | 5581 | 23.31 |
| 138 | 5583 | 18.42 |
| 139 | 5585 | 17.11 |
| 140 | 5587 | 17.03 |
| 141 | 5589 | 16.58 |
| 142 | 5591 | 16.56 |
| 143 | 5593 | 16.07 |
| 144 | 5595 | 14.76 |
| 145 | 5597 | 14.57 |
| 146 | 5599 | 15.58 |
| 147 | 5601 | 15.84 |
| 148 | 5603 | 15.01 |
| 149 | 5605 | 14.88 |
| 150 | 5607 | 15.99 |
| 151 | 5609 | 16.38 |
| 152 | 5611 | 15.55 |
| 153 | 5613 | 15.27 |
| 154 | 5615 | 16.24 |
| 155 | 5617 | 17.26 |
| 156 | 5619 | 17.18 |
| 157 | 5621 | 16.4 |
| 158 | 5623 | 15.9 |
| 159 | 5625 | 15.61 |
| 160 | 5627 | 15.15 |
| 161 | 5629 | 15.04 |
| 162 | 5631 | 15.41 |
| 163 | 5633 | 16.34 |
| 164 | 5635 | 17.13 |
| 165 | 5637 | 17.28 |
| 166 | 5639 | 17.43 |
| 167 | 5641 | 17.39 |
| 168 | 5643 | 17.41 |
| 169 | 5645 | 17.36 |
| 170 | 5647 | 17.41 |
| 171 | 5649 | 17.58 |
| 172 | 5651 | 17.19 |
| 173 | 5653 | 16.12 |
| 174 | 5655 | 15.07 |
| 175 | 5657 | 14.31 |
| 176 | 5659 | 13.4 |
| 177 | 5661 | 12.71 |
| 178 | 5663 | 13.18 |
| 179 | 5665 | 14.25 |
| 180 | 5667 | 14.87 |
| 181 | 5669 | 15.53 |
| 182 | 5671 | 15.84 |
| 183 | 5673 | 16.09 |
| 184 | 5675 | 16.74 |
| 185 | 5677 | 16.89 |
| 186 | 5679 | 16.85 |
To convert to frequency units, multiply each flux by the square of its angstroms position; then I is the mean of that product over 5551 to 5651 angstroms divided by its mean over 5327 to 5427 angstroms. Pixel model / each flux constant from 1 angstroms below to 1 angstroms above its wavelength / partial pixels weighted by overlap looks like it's 1.8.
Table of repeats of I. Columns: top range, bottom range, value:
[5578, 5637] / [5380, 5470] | 1.62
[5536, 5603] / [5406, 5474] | 1.84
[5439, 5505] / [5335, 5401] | 1.07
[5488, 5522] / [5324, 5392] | 1.52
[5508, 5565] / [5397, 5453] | 1.73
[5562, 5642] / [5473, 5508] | 1.64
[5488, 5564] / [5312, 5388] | 1.67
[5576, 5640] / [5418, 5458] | 1.97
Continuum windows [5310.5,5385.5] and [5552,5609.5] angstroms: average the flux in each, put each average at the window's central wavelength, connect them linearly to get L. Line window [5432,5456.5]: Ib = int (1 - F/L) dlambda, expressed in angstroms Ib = 5.0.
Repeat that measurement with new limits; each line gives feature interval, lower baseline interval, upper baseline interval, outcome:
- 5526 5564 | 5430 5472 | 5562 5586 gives 2.4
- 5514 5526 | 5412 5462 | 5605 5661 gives -3.5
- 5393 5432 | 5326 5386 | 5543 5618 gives 5.5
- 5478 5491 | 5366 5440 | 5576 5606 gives 5.3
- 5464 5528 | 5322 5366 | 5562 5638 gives 7.8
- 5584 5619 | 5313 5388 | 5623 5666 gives -2.2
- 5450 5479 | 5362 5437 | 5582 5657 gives 3.1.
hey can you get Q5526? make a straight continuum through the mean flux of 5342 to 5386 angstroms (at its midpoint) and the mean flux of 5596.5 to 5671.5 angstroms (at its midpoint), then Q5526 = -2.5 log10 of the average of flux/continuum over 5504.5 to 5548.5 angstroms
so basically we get -0.21 mag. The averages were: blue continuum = 10.4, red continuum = 15.8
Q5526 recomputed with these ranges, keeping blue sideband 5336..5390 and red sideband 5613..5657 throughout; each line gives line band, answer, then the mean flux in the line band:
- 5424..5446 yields 0.47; 7.91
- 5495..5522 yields -0.15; 15.8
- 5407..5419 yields 0.07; 10.9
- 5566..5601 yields -0.23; 18.9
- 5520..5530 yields -0.20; 17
